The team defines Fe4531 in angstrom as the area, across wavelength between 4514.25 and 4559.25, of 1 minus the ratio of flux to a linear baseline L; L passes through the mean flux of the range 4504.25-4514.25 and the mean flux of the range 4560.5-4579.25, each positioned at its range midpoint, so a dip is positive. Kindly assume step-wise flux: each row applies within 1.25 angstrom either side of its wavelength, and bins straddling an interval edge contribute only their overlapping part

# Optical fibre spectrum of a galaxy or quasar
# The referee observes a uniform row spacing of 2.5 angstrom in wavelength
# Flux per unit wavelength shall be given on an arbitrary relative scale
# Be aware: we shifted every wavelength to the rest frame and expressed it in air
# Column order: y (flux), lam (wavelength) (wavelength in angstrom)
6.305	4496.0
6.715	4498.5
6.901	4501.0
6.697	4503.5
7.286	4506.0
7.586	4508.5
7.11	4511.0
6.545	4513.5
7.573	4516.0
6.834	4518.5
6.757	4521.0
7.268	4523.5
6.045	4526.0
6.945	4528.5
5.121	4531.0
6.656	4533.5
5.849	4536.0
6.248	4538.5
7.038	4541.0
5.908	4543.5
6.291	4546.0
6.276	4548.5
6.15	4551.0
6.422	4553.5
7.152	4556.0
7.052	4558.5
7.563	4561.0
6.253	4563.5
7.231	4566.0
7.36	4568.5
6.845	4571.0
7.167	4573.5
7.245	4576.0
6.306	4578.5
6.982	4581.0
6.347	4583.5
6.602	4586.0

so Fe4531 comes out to 3.47 angstrom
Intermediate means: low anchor 7.14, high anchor 6.99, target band 6.53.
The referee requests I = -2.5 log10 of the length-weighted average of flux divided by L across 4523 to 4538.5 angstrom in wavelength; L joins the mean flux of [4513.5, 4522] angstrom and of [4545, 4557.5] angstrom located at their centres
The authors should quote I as 0.09 mag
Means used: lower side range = 6.99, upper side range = 6.47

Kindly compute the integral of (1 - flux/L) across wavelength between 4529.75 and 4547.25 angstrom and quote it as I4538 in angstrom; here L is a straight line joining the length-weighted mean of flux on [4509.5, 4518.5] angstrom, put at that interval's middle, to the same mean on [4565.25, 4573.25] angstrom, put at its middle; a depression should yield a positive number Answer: 2.31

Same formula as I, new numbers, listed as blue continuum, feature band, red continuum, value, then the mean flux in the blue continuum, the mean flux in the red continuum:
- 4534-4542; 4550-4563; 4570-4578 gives -0.02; 6.38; 7.02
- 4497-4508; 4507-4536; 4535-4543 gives -0.02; 6.93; 6.35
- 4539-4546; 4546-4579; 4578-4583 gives -0.05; 6.42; 6.65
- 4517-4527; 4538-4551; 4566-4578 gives 0.10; 6.76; 7.11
